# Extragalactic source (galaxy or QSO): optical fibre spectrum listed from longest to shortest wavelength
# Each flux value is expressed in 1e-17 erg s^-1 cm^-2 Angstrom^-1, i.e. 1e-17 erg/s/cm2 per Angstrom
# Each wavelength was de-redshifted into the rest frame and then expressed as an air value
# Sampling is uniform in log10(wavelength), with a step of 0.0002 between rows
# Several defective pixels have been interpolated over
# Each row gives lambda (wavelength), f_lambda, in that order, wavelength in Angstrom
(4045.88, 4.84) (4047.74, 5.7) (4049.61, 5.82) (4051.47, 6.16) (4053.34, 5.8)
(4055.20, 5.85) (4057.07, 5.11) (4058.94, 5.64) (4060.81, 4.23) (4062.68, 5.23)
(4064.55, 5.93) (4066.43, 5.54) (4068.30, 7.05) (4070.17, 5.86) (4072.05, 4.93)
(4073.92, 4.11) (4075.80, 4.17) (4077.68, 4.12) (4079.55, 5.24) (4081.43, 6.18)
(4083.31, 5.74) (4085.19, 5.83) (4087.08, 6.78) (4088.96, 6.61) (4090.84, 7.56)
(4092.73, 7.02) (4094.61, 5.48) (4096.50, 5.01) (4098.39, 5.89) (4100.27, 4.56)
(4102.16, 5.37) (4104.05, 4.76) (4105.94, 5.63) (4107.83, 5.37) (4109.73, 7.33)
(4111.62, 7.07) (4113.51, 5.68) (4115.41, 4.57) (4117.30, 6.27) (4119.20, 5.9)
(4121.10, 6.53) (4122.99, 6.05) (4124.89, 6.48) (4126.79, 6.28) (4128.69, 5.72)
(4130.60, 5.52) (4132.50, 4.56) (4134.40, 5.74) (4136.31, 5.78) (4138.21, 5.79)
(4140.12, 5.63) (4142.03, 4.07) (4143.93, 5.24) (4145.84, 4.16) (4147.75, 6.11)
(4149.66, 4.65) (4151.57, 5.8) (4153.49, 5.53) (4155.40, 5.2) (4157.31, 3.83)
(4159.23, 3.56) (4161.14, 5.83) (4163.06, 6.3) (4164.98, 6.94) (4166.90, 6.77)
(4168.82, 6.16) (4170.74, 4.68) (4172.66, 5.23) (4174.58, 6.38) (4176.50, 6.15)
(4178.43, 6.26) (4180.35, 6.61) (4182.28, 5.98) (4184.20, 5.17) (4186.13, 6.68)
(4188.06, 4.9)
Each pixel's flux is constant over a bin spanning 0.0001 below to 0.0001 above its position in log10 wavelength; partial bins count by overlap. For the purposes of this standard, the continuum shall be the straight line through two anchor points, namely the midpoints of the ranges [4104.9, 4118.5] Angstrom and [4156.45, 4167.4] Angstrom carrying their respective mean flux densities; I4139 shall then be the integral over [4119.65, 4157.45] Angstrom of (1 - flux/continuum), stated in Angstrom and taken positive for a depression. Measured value 1.7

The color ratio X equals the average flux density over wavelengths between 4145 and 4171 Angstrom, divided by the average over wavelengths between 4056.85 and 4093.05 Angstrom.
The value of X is 1.0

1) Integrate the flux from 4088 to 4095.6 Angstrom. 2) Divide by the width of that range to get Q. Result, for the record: 6.66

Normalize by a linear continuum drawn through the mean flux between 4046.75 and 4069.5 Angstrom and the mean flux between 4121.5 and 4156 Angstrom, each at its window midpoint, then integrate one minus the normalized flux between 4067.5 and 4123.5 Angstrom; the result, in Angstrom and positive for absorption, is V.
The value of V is -1.7 Angstrom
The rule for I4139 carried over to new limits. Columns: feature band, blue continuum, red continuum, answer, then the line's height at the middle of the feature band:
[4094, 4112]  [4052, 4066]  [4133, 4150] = -0.9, 5.33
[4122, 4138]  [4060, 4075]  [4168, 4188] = -0.3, 5.65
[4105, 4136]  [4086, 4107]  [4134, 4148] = -2.1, 5.54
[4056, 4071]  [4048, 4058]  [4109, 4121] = 0.6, 5.81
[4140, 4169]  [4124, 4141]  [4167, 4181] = 2.6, 5.85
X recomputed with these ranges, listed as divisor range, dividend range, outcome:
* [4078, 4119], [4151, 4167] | 0.93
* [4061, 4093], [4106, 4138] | 1.04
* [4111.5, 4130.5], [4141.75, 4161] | 0.82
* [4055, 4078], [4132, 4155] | 1.01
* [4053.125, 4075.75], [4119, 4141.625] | 1.08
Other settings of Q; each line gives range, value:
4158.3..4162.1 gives 4.71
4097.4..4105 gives 5.15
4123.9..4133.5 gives 5.71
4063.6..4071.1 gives 6.09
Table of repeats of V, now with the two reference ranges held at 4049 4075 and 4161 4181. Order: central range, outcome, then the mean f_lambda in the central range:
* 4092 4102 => 0.3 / 5.55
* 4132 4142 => 0.9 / 5.41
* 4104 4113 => -0.6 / 6.14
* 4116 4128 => -0.7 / 6.19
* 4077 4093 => -1.3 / 6.12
